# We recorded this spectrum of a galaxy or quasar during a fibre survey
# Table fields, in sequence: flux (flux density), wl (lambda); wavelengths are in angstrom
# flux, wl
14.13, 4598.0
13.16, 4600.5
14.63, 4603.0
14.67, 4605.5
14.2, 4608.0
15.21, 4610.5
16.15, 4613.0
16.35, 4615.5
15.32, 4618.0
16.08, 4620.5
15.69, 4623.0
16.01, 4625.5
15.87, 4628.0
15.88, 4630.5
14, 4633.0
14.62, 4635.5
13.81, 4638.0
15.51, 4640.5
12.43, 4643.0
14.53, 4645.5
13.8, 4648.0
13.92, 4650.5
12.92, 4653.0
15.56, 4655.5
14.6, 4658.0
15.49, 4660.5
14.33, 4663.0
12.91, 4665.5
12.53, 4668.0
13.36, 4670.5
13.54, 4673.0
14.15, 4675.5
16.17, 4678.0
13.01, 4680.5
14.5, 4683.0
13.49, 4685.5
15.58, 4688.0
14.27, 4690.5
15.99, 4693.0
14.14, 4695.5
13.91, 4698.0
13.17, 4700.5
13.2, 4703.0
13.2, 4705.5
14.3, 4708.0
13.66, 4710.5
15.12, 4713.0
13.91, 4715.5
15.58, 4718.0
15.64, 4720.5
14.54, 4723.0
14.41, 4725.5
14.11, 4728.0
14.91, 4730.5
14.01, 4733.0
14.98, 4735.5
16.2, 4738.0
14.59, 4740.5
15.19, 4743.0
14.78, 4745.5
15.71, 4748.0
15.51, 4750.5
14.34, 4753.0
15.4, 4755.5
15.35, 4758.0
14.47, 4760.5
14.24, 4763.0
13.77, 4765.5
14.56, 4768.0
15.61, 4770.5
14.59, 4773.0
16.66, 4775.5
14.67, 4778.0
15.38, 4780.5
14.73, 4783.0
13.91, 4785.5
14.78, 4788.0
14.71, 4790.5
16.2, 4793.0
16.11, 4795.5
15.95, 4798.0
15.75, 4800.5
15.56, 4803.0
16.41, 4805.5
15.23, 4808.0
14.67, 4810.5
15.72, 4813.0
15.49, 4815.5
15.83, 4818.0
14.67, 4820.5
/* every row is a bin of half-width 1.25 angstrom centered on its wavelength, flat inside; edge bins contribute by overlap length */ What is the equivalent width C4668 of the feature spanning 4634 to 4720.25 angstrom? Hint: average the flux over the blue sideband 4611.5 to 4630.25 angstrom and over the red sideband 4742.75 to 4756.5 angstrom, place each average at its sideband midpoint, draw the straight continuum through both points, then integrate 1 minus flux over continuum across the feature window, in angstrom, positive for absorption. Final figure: 7.8 angstrom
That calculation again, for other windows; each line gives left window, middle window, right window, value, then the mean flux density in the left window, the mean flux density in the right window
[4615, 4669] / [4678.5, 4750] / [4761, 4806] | 1.8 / 14.6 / 15.2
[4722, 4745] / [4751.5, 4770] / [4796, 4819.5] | 0.5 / 14.8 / 15.6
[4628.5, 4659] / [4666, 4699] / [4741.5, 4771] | 0.8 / 14.3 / 14.9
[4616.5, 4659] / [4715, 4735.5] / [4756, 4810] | 0.4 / 14.7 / 15.2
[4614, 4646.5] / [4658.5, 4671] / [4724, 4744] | 1.0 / 15.1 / 14.8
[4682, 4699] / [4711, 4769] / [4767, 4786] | 0.1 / 14.6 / 15.1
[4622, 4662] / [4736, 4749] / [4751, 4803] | -0.3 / 14.7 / 15.1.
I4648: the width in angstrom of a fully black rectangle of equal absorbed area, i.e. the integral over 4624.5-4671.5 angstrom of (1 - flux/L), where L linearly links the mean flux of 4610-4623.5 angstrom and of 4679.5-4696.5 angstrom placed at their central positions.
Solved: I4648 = 2.8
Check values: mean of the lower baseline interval 15.8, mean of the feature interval 14.3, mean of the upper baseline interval 14.5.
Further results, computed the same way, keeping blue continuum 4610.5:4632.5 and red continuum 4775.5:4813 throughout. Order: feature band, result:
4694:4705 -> 1.4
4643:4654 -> 1.5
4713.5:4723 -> 0.3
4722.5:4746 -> 1.1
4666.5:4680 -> 1.5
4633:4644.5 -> 1.2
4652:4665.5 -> 1.1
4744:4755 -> 0.3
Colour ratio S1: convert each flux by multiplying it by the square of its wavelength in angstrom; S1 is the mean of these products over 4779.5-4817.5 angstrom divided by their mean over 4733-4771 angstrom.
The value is 1.05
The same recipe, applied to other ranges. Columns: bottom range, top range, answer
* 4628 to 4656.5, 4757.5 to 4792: 1.09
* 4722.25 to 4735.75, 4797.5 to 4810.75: 1.12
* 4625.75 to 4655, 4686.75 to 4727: 1.03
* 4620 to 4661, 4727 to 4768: 1.06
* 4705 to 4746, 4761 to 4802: 1.05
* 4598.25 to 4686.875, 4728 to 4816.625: 1.10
